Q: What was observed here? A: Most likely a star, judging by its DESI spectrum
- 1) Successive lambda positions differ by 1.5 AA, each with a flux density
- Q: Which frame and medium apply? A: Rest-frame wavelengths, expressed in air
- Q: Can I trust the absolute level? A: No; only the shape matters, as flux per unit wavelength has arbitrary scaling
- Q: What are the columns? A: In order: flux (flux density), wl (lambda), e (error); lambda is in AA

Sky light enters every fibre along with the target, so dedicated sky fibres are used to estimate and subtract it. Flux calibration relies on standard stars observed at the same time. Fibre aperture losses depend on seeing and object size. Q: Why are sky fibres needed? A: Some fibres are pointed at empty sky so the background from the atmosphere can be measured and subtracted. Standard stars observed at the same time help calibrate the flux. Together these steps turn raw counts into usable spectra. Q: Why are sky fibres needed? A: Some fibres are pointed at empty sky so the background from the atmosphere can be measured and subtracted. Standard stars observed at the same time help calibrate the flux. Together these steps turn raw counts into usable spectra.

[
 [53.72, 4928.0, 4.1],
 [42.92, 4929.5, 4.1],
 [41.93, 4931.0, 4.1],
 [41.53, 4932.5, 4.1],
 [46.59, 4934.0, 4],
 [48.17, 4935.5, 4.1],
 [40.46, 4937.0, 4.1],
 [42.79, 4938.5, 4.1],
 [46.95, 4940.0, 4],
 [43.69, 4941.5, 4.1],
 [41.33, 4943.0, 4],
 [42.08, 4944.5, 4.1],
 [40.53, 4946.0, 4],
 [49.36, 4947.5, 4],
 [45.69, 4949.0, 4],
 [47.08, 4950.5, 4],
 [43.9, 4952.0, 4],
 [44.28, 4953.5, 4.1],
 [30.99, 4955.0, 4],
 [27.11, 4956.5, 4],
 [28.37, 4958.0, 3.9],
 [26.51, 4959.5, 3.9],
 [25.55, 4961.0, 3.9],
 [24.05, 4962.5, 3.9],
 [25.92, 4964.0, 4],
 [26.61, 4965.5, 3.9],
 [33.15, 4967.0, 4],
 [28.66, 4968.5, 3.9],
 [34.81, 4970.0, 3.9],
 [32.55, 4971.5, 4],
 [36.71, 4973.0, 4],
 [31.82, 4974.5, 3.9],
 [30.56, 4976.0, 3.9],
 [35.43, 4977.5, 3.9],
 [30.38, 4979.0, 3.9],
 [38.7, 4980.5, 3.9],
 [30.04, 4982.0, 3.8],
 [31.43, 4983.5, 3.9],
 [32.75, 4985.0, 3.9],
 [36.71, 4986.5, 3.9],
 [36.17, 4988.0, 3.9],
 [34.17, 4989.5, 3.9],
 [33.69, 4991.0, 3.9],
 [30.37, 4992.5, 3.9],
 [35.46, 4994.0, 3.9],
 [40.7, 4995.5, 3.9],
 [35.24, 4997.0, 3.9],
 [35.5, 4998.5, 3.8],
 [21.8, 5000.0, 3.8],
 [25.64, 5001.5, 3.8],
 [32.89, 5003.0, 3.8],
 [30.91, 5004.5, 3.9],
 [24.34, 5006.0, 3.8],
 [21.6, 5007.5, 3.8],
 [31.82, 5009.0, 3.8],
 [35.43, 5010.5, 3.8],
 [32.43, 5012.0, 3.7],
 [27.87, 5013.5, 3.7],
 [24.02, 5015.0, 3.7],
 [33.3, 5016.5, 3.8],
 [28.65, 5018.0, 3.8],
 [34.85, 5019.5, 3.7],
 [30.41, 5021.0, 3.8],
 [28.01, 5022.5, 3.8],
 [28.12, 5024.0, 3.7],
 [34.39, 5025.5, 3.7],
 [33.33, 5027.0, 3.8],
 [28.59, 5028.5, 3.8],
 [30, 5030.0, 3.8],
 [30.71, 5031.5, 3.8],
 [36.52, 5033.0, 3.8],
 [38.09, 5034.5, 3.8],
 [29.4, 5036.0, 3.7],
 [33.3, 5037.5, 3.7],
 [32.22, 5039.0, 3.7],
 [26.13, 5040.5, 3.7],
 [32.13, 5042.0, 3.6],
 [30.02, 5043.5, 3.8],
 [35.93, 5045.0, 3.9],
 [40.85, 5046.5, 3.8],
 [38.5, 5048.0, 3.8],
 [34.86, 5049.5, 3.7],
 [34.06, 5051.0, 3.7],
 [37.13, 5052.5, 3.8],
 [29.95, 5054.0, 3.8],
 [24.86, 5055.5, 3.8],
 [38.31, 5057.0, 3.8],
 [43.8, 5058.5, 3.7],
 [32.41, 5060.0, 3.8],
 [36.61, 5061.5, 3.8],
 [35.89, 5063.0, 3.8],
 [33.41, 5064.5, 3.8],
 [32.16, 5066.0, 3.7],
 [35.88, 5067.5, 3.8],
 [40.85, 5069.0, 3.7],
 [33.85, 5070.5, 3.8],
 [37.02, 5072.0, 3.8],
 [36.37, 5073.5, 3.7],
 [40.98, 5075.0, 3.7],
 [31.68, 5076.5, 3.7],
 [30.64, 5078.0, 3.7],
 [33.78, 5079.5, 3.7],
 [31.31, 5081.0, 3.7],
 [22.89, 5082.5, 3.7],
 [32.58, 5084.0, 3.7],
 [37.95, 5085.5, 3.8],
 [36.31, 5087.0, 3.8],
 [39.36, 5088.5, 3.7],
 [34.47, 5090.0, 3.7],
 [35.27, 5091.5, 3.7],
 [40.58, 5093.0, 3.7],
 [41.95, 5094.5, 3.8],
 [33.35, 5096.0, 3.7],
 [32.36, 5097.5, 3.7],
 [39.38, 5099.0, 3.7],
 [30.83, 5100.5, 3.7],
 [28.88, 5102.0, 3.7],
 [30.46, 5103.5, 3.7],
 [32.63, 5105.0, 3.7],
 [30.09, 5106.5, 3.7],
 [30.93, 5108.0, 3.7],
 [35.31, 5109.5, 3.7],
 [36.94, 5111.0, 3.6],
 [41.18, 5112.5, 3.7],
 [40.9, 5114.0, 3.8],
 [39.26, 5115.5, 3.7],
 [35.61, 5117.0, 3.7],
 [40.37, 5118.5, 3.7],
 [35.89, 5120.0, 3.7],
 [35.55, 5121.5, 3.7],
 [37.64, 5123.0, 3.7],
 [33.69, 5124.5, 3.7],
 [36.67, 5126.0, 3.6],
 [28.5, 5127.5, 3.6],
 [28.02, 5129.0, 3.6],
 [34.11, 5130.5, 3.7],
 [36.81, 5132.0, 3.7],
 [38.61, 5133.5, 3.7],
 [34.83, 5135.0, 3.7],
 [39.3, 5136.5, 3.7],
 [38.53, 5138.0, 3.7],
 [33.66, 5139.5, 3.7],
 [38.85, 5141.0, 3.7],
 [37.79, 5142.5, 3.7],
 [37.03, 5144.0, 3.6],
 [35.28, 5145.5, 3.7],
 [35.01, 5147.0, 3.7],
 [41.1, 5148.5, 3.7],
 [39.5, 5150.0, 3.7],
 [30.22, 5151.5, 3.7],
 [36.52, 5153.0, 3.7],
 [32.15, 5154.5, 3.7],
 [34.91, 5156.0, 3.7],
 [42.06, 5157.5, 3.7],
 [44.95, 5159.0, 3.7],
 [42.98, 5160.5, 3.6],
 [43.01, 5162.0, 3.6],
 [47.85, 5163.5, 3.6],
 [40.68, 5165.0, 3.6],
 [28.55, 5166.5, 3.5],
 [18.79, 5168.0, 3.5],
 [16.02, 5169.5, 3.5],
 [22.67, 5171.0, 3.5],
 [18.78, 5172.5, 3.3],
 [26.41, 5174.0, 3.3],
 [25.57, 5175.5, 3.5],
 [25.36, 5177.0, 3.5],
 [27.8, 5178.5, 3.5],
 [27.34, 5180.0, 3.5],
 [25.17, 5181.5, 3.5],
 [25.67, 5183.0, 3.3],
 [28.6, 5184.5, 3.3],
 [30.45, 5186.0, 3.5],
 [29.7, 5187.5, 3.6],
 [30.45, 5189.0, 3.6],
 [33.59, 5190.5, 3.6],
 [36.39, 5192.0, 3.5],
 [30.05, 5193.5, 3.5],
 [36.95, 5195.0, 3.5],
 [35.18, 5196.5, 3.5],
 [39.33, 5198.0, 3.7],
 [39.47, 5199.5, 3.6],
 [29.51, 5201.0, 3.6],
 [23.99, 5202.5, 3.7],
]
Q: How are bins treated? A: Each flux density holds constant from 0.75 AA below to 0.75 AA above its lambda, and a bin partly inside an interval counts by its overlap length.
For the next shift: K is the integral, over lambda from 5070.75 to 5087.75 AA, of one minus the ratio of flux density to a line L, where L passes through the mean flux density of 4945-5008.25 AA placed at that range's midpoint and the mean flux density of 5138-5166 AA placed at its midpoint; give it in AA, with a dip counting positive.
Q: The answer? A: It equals 1.1 AA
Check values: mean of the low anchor 33.1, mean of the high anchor 38.4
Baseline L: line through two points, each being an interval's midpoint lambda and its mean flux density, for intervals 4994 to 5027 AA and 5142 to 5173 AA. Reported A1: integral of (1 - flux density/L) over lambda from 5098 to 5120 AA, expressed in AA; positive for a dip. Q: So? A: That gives -1.2 AA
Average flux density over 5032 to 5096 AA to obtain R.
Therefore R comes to 34.7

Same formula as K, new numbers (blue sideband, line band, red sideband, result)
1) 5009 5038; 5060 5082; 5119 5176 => -1.5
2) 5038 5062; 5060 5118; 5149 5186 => -3.0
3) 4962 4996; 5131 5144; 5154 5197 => -2.3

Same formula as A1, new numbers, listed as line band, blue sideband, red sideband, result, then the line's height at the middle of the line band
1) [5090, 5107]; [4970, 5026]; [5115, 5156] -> 0.3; 34.8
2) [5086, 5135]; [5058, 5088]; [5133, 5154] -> 0.6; 35.9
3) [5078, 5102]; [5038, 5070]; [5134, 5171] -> 0.4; 35.1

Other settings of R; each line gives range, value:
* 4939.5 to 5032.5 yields 33.1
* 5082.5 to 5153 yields 35.6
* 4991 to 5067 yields 32.3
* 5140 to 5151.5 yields 37.2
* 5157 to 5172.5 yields 33.9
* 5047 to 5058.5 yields 34.7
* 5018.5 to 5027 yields 31.3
